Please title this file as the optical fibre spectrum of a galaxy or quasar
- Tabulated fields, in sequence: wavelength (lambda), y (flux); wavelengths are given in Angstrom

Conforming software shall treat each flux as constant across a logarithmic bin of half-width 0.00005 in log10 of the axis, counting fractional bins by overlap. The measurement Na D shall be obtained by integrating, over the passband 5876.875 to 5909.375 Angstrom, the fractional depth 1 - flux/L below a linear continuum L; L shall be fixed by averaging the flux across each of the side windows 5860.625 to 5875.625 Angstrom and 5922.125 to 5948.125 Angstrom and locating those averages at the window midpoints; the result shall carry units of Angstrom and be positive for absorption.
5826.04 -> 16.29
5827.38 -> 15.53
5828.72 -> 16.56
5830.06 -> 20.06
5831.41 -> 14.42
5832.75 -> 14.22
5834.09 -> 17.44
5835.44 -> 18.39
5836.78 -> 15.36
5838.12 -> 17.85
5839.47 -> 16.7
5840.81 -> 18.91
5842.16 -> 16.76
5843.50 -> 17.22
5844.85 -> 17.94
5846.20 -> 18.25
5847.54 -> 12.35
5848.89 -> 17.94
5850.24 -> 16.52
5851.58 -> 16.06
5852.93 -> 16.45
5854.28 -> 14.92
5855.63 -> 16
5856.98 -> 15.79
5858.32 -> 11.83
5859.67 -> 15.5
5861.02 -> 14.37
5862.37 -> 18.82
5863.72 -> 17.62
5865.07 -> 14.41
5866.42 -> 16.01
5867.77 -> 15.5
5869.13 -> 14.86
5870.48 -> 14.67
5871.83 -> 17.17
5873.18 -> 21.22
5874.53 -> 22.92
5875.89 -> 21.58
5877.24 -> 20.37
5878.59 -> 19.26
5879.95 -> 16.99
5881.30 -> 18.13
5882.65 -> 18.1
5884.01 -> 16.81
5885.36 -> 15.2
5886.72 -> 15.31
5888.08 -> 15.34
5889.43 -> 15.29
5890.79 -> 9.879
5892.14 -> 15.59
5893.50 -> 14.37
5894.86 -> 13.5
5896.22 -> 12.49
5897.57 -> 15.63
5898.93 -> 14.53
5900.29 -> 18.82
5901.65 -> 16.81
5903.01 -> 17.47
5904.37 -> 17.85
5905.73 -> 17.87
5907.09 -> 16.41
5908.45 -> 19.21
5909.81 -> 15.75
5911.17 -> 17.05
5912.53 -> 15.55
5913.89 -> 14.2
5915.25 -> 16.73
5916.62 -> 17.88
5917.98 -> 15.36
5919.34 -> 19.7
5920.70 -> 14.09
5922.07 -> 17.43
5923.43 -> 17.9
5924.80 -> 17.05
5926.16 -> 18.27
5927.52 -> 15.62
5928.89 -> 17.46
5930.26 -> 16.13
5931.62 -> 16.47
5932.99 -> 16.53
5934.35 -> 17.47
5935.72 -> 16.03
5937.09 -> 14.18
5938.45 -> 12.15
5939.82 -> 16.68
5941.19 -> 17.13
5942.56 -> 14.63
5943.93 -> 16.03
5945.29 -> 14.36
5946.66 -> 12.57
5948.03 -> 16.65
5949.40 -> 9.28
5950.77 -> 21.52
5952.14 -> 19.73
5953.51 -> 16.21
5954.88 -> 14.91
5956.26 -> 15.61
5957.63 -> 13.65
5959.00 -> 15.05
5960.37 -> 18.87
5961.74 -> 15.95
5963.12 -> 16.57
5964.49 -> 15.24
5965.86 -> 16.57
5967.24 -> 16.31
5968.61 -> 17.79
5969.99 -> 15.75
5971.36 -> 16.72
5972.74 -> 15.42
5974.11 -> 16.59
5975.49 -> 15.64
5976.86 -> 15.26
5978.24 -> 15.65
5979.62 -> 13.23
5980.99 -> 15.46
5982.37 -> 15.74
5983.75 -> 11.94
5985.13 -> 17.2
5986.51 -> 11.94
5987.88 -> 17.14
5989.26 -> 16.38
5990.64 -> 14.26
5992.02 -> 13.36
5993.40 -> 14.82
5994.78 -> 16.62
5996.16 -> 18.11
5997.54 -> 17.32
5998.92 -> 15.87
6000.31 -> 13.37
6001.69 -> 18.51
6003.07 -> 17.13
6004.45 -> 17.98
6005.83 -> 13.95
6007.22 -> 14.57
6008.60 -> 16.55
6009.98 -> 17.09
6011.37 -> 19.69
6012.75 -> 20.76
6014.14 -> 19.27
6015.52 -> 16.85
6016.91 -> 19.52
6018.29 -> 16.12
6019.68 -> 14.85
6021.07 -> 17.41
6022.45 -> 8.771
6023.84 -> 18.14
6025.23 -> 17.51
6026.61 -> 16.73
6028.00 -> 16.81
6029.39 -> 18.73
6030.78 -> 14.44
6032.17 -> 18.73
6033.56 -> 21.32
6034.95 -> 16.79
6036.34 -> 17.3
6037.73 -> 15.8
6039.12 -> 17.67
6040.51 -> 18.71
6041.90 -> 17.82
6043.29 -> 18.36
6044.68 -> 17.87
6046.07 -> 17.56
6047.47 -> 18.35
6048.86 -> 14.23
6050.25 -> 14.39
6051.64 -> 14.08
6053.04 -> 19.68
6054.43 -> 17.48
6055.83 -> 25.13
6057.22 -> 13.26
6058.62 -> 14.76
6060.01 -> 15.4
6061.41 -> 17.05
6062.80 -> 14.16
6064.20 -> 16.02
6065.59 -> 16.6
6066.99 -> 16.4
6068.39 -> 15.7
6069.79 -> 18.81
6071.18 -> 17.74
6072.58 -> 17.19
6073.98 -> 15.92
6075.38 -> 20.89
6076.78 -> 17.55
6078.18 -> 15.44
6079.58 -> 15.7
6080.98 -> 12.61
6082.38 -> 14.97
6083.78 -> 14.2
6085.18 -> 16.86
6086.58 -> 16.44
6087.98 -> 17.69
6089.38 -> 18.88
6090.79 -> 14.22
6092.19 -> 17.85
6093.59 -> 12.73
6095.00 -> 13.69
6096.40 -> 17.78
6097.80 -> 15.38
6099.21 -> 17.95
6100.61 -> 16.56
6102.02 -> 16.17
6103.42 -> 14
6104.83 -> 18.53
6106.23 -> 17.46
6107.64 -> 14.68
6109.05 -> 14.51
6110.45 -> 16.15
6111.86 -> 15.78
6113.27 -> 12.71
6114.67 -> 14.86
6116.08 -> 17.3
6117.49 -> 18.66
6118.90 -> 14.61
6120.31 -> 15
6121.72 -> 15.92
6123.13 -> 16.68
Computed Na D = 1.0 Angstrom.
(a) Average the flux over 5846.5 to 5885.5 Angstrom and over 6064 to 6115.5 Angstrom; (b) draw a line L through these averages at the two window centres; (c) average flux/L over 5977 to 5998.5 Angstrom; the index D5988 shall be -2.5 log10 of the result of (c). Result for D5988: 0.08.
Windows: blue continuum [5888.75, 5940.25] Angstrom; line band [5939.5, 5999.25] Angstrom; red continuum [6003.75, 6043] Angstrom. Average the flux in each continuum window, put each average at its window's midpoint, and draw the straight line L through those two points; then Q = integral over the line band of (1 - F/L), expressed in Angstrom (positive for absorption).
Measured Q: 3.3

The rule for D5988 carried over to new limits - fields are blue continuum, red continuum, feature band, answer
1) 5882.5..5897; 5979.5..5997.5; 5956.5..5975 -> -0.08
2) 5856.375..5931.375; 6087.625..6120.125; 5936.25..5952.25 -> 0.08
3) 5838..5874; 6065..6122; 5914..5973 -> 0.01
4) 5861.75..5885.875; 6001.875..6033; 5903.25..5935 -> 0.04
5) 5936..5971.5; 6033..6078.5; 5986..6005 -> 0.03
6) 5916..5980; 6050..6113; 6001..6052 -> -0.06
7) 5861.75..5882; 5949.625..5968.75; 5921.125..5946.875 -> 0.06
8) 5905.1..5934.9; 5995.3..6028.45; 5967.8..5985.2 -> 0.09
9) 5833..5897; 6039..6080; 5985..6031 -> 0.03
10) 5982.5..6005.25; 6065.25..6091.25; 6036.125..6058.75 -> -0.07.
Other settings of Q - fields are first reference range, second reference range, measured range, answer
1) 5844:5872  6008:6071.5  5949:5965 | 0.3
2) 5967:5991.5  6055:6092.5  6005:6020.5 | -1.3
